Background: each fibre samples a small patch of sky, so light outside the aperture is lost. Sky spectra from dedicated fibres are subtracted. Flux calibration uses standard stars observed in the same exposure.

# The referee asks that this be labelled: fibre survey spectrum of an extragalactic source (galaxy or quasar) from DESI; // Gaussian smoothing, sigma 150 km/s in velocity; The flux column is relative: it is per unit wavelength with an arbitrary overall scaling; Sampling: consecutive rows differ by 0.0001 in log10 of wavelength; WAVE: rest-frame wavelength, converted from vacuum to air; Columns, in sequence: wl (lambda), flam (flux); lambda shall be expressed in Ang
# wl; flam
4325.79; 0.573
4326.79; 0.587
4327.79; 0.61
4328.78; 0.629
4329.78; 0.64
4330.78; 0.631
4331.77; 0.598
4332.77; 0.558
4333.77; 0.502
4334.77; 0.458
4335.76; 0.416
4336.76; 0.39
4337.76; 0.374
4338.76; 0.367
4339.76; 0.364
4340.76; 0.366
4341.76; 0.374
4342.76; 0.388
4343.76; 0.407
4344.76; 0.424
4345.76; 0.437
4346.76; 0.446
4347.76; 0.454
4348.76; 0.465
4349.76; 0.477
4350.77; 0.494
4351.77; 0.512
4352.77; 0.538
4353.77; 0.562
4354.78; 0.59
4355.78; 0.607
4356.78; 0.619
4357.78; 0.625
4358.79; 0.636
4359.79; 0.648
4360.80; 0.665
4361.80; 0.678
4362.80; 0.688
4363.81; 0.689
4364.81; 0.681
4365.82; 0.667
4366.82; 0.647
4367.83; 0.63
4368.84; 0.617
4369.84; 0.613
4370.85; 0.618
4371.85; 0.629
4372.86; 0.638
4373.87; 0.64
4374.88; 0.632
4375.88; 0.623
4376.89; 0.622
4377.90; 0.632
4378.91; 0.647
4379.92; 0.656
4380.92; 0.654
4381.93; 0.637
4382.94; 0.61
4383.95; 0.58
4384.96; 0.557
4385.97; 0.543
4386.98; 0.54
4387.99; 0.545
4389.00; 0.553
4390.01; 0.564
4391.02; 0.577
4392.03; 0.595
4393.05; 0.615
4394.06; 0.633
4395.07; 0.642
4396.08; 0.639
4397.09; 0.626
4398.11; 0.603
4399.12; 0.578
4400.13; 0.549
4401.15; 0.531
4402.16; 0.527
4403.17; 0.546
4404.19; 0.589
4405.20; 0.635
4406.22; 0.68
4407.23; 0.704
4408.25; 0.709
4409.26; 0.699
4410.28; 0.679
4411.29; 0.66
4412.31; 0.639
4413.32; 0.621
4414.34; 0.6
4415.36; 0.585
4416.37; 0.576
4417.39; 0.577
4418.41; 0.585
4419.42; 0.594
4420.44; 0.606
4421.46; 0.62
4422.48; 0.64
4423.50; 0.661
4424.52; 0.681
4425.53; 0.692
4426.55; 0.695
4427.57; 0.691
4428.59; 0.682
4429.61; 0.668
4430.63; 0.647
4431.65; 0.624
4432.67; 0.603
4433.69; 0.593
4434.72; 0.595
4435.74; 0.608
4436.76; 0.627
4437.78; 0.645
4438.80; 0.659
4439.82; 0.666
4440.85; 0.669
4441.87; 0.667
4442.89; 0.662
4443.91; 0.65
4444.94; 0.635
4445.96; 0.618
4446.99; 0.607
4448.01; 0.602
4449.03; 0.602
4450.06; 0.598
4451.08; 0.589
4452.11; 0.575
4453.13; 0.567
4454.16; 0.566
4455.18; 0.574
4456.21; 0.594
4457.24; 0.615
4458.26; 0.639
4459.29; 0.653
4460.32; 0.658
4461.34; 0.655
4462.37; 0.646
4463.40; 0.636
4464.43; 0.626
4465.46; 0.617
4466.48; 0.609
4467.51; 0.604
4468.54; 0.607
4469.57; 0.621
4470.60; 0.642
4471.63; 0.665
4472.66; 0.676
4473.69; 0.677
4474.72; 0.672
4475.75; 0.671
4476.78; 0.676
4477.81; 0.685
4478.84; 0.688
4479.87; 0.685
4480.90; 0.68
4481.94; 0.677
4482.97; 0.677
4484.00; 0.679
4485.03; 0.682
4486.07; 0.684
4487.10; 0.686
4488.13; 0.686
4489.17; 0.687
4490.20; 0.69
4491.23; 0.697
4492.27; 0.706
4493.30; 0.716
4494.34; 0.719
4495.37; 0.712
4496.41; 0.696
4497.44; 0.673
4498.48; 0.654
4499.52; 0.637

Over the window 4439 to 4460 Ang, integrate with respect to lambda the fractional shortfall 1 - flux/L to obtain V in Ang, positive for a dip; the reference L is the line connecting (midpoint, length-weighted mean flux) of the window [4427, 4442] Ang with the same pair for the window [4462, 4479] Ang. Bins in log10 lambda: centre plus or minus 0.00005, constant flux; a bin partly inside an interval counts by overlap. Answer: 0.85 Ang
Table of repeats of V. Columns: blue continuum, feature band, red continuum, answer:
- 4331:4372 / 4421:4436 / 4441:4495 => -0.92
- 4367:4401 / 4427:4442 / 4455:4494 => -0.15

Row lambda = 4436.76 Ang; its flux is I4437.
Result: 0.627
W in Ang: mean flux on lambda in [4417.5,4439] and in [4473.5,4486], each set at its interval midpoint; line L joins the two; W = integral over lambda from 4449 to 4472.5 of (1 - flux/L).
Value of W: 1.7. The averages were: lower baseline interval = 0.637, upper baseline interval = 0.679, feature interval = 0.617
